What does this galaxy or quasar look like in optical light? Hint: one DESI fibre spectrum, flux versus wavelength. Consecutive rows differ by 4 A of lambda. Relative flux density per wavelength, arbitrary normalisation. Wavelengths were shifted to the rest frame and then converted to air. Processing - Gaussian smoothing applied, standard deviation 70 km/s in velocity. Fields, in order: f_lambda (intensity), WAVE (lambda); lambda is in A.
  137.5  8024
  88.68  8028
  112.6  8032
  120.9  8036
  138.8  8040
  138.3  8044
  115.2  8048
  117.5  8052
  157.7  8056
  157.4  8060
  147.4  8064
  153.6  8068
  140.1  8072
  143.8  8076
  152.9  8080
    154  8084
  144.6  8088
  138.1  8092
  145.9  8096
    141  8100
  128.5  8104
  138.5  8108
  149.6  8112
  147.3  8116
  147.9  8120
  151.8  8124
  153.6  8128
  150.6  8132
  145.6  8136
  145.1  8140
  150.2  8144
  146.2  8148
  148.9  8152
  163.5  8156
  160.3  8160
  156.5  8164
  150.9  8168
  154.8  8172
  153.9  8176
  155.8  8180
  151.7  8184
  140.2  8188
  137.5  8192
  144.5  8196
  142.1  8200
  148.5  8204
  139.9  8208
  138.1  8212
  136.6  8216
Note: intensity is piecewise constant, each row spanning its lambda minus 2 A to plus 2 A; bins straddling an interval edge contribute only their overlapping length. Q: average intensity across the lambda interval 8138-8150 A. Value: 147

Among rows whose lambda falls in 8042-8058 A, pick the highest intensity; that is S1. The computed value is 157.7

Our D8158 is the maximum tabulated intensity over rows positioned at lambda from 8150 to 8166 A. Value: 163.5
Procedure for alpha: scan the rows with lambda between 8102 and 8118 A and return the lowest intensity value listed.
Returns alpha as 128.5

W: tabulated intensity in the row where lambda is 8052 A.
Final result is 117.5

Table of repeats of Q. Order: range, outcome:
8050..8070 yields 147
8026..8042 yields 115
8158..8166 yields 158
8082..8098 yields 146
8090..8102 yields 142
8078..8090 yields 150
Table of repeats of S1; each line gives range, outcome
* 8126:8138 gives 153.6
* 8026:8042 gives 138.8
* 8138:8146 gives 150.2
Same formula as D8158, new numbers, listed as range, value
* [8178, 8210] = 155.8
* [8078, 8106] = 154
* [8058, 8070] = 157.4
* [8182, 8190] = 151.7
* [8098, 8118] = 149.6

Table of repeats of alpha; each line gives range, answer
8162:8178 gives 150.9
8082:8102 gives 138.1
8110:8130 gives 147.3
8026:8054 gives 88.68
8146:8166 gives 146.2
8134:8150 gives 145.1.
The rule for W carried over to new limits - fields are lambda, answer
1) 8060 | 157.4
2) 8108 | 138.5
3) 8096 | 145.9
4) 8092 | 138.1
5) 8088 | 144.6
